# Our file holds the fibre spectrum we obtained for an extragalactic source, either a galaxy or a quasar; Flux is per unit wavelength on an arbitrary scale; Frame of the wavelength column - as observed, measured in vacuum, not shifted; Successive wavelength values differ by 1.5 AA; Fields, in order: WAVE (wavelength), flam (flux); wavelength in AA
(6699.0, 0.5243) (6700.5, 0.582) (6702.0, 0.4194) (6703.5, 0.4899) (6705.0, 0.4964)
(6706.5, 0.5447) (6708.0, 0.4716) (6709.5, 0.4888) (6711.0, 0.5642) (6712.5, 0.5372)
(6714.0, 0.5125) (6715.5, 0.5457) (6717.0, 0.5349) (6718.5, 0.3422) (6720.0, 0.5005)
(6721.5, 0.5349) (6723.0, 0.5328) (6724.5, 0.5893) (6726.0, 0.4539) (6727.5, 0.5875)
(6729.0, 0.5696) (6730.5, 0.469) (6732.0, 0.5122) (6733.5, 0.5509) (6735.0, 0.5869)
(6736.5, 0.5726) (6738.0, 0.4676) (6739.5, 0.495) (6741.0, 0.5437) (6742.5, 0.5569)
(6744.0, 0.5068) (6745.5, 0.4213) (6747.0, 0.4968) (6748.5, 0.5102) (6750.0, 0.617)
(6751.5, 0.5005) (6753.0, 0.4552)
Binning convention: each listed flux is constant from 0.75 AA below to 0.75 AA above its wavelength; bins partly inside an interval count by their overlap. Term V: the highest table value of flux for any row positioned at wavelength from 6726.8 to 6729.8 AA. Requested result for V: 0.5875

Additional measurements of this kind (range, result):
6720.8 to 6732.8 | 0.5893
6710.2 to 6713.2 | 0.5642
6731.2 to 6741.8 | 0.5869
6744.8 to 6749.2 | 0.5102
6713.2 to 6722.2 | 0.5457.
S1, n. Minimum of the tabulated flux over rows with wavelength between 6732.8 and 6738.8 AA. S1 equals 0.4676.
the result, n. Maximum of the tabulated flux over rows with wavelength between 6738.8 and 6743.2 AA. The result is 0.5569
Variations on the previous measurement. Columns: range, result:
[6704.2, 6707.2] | 0.5447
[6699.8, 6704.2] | 0.582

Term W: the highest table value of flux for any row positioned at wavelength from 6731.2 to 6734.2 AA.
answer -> 0.5509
